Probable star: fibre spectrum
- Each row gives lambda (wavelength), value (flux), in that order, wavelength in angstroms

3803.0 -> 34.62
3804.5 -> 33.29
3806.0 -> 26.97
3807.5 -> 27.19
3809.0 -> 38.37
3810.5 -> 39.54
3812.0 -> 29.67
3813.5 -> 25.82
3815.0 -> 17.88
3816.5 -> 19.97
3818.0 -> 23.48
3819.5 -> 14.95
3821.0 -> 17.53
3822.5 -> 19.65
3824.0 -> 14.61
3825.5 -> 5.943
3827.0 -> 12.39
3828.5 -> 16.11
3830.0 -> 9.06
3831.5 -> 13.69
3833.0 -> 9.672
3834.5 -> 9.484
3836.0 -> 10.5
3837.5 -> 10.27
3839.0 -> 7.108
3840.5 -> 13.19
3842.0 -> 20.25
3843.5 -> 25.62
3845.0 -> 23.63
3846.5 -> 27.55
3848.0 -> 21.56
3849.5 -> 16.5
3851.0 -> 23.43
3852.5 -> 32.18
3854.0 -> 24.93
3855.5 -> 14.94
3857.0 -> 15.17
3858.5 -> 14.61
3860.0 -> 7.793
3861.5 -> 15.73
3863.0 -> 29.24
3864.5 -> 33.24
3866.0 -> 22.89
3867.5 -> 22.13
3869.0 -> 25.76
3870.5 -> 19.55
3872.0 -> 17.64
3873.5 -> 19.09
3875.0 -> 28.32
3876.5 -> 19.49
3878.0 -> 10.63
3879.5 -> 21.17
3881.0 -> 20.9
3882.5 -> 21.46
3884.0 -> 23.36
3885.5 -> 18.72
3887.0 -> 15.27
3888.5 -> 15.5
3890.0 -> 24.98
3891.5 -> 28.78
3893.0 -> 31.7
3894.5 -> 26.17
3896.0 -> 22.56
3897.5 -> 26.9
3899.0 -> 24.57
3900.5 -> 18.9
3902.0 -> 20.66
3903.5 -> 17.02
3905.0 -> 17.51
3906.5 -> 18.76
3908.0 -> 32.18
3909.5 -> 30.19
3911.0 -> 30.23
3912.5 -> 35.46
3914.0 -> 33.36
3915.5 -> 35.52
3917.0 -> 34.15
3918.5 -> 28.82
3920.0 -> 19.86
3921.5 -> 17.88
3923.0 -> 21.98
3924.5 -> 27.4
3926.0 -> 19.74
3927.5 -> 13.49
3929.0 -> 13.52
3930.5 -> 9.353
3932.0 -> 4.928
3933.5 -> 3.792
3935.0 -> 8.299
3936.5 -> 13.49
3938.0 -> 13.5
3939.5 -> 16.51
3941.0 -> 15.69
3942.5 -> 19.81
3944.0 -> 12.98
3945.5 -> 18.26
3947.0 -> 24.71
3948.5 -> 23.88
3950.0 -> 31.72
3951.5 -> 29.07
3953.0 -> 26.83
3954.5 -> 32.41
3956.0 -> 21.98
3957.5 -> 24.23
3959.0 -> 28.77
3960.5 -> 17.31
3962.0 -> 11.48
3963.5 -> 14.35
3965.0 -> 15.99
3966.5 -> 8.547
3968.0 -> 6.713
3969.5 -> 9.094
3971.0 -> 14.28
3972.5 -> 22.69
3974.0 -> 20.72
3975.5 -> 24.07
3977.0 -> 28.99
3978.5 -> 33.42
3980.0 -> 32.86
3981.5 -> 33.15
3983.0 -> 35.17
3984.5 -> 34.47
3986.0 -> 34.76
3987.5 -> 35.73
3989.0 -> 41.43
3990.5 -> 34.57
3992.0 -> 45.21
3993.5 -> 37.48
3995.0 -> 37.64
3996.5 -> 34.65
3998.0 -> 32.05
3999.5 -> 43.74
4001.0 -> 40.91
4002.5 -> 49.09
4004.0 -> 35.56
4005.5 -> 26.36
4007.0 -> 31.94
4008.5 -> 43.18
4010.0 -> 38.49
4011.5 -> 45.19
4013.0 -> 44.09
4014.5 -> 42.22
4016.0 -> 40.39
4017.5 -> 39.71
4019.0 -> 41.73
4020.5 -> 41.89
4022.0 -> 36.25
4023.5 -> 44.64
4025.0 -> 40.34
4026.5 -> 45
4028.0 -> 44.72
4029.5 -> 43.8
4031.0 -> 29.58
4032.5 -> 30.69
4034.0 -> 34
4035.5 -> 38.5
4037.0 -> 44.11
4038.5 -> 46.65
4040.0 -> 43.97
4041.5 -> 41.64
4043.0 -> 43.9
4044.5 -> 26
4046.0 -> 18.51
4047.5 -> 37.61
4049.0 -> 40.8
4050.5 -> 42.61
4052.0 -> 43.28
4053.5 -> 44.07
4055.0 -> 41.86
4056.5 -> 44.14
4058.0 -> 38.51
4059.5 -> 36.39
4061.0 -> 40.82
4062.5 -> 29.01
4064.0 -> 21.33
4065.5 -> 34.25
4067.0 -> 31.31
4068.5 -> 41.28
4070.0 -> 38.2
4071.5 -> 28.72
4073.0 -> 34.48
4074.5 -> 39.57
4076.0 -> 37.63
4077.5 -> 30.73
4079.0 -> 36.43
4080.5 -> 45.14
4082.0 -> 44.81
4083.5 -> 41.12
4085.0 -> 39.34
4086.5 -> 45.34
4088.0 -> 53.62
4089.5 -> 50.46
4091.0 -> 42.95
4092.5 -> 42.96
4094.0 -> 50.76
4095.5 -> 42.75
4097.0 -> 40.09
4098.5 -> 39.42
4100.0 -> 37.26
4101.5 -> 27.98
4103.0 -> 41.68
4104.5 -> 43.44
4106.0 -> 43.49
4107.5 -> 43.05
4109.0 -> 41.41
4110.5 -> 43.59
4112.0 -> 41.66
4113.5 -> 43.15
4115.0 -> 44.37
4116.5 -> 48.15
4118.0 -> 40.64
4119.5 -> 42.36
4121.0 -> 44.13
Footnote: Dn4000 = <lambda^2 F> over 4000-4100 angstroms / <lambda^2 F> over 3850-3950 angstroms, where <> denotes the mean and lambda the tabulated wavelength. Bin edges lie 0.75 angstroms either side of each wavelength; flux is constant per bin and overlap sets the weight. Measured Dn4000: 2.02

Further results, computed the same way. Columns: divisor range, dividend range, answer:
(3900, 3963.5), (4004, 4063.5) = 1.93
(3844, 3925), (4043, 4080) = 1.70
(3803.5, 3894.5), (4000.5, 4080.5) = 2.07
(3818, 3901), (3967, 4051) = 2.00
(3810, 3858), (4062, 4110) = 2.46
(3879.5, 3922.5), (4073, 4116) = 1.87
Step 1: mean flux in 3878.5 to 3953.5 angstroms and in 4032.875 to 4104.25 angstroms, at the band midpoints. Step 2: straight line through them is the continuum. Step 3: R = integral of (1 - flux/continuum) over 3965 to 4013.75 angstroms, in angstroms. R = -2.88 angstroms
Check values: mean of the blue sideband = 21.6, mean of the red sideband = 39.1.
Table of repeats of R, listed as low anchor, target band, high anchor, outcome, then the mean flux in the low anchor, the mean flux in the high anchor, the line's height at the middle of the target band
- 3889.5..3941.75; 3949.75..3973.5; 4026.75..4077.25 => 6.40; 21.6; 37.3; 26.9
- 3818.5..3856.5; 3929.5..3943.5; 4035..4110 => 7.76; 16.6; 39.5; 26.3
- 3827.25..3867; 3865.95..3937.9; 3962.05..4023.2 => 5.28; 18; 32.6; 23.5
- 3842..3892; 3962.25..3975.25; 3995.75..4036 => 7.46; 21.2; 39.2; 33.5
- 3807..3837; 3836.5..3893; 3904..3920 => 7.37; 18.6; 29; 23.5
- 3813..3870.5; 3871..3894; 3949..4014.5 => 0.50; 18.1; 30.1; 21.6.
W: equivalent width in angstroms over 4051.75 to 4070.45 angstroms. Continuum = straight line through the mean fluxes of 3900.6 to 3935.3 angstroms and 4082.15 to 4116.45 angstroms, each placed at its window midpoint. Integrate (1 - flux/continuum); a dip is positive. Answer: 0.6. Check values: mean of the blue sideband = 21.6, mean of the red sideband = 42.9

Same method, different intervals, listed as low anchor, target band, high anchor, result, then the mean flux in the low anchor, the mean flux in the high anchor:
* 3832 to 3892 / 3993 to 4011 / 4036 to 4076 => -2.9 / 19.5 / 37.4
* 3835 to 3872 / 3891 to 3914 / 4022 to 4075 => -1.3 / 19.8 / 37.8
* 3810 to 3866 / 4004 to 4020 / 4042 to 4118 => -2.6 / 18.5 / 39.6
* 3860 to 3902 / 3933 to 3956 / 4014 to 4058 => 7.7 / 22.1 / 39.7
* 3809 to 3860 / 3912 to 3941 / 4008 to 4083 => 8.2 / 18.4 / 38.6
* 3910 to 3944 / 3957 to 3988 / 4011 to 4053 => 6.2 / 19.8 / 39.7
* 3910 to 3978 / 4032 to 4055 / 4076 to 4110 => -2.6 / 20.2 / 41.9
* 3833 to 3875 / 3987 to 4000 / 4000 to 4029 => 0.0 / 19.4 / 40.7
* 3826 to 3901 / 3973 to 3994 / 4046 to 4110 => -1.8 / 19.6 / 39.5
